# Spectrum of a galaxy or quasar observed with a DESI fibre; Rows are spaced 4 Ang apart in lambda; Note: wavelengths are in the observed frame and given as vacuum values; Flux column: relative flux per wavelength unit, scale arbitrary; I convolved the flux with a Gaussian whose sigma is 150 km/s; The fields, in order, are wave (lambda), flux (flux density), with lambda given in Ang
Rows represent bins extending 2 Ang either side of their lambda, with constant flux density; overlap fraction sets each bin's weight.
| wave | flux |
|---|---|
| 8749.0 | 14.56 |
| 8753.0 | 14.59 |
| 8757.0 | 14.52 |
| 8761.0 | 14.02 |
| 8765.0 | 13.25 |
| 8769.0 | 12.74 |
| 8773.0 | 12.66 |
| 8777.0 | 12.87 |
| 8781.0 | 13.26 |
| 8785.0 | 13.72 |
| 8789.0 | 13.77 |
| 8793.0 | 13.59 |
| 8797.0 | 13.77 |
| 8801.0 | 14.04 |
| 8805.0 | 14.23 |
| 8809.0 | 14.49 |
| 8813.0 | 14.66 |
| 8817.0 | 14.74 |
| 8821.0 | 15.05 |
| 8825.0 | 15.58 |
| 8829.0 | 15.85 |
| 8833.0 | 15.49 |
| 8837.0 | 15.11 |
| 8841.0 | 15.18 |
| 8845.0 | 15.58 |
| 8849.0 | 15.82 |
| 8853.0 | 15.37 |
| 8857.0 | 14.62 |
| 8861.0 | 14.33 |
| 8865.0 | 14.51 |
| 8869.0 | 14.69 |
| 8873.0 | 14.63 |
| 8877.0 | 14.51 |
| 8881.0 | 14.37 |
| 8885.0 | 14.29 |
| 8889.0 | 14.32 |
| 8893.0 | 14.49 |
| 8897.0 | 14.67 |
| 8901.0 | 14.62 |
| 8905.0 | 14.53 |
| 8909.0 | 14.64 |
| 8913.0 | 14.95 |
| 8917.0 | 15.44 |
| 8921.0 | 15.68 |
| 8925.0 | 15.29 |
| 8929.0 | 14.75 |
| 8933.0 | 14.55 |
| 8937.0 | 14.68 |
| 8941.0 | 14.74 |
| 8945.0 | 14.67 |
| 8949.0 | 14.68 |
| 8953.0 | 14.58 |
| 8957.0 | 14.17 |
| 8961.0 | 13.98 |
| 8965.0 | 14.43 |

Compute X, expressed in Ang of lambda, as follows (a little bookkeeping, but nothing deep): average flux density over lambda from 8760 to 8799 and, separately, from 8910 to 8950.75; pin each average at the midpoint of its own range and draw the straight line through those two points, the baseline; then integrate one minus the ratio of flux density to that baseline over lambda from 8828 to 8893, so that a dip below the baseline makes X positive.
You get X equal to -3.2 Ang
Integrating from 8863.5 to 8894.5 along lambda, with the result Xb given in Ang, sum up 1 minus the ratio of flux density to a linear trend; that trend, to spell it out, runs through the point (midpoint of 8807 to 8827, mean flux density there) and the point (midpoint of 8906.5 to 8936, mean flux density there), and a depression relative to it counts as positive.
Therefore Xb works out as 1.0 Ang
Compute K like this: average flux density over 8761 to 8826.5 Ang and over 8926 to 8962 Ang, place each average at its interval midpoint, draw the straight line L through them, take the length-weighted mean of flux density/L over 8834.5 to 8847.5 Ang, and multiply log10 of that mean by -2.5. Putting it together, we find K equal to -0.09 mag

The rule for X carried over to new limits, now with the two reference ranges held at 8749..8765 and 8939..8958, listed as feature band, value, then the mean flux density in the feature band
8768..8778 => 1.1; 12.7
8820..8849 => -2.1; 15.4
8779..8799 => 1.0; 13.6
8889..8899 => 0.0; 14.5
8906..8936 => -1.0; 15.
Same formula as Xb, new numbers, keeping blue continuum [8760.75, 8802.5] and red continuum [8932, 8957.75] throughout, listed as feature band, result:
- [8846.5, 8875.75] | -1.8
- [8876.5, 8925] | -1.6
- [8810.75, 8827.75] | -1.7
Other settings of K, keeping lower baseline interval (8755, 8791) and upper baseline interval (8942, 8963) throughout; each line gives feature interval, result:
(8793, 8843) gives -0.085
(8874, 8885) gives -0.031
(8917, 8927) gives -0.089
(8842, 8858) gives -0.114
